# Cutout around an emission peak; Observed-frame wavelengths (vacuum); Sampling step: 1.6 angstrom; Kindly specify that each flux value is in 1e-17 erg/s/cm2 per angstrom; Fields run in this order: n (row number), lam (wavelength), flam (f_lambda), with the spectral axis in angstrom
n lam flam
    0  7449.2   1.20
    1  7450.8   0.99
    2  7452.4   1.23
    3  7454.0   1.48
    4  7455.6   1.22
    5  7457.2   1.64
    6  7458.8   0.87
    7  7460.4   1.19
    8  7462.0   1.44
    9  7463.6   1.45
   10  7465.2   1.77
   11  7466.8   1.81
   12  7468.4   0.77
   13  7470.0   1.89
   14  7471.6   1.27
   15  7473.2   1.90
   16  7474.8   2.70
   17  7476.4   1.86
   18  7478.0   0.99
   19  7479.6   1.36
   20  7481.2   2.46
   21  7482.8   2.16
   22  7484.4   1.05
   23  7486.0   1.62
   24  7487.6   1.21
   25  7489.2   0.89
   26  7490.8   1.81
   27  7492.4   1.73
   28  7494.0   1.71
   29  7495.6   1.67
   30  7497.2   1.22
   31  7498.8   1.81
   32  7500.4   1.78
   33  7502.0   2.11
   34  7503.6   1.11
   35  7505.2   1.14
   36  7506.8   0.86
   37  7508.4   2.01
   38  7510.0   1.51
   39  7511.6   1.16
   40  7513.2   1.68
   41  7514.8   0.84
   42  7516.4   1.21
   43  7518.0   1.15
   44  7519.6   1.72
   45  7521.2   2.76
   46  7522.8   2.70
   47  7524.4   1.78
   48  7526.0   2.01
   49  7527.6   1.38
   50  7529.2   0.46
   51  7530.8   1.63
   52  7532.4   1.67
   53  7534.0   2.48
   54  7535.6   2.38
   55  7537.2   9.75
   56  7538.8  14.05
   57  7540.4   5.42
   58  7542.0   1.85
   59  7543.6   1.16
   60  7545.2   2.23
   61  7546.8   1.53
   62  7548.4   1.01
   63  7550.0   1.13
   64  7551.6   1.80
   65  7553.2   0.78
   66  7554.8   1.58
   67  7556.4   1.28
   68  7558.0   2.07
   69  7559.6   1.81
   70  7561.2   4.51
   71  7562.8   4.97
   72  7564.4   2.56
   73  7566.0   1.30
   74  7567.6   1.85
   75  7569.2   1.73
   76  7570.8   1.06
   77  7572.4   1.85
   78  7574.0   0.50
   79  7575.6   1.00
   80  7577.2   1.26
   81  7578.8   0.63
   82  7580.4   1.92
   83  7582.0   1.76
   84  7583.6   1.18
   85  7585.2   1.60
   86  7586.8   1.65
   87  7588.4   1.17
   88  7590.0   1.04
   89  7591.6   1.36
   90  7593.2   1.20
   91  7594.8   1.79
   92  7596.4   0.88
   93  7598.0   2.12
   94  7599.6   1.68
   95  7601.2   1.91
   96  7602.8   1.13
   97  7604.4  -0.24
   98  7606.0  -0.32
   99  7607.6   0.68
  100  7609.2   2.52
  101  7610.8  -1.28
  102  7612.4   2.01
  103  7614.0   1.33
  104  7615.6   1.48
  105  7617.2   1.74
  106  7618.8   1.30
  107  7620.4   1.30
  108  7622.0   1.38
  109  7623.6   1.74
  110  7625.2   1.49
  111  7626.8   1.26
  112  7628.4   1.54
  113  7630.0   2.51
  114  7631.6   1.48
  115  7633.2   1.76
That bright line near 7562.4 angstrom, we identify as [N II]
